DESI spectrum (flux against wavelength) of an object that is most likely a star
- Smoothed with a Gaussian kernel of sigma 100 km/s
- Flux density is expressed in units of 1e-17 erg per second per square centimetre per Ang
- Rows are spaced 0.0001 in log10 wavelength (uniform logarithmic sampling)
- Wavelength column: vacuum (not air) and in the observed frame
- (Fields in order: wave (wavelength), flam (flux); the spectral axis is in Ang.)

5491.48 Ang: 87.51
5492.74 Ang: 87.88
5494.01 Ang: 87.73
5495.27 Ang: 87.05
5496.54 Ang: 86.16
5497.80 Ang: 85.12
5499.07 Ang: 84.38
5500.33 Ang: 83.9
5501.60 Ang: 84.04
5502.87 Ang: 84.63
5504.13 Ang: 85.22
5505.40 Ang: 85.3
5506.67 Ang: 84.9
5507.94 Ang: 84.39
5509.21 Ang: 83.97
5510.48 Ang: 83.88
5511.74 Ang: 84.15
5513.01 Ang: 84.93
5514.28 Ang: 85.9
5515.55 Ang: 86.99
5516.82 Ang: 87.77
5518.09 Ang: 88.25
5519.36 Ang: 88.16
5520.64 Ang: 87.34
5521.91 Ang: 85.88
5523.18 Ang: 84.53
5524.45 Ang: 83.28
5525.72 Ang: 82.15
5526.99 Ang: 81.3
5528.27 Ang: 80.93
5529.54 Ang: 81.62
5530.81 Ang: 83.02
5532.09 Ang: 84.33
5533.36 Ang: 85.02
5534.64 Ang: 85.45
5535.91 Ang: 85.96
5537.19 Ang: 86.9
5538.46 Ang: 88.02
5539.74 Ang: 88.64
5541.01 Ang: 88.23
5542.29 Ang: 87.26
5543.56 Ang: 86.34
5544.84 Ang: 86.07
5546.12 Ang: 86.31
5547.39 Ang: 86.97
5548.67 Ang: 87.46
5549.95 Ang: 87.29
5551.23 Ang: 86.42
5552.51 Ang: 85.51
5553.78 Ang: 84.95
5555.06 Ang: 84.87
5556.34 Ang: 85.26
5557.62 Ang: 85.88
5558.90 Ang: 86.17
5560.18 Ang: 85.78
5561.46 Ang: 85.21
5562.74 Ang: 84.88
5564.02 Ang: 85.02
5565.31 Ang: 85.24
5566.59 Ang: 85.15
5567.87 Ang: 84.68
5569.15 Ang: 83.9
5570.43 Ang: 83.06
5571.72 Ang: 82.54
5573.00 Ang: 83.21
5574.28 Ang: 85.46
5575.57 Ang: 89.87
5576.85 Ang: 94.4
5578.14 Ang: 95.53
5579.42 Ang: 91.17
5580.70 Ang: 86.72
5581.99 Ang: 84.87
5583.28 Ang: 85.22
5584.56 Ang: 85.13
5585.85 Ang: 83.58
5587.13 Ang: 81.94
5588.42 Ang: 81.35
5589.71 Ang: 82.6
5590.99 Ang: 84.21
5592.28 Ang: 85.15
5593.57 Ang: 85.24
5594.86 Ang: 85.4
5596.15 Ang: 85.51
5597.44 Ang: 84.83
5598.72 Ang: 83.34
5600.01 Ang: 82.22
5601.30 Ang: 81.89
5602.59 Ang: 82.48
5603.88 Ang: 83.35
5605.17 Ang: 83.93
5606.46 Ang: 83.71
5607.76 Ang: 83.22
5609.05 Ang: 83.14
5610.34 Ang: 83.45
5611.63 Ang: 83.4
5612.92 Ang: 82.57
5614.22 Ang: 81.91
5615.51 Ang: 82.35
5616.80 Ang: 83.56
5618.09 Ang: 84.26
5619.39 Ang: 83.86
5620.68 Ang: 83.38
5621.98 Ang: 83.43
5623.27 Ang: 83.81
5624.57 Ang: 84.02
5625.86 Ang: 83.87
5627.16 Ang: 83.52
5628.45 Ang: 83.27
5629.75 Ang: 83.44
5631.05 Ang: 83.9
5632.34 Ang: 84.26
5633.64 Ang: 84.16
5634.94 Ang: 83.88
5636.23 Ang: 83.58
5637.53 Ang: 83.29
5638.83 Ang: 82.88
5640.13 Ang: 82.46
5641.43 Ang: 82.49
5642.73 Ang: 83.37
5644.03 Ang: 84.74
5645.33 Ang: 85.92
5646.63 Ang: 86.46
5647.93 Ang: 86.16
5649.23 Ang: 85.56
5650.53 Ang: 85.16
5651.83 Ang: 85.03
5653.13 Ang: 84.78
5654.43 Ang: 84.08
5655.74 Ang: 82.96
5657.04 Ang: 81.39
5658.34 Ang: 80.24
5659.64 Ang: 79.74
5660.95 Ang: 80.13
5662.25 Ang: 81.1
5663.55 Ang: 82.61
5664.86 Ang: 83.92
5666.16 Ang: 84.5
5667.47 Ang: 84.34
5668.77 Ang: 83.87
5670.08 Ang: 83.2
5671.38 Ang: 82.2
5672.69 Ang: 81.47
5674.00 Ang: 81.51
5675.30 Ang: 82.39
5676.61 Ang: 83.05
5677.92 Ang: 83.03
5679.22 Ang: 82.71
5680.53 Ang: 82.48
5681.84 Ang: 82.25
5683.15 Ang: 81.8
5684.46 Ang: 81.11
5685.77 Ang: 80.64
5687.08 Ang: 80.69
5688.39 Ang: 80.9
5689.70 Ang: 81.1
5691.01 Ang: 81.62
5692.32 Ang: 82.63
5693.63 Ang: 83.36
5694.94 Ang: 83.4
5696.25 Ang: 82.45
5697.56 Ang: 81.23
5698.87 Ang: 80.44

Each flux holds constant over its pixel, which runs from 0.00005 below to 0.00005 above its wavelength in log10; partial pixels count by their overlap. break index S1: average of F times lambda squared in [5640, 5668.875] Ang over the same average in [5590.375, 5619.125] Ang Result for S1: 1.0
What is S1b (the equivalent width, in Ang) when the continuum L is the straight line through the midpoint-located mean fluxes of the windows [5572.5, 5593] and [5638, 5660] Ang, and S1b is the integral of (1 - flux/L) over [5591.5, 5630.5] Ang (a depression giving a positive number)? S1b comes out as 0.7 Ang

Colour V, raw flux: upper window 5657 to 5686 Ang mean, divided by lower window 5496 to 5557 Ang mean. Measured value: 1.0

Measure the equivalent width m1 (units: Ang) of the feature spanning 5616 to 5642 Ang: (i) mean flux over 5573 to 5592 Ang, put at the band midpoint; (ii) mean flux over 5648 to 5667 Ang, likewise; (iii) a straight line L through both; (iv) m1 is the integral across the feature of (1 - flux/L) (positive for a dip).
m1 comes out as 0.2 Ang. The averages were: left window 86.4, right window 83.1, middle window 83.6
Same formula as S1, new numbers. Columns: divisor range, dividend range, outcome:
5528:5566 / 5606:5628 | 1.00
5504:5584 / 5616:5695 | 1.01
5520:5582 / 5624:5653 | 1.01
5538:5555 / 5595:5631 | 0.98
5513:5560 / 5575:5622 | 1.01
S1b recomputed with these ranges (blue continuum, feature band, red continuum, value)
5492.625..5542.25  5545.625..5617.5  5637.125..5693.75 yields -0.6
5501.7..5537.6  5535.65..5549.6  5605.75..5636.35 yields -0.4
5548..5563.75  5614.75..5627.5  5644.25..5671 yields 0.1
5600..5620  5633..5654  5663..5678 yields -0.3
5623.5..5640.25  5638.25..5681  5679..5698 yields -0.2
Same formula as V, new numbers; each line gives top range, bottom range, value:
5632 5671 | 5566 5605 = 0.98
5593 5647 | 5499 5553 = 0.98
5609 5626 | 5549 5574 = 0.98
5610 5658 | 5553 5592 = 0.98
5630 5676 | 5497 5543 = 0.98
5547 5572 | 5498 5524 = 1.00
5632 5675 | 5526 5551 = 0.97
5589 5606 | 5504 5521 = 0.98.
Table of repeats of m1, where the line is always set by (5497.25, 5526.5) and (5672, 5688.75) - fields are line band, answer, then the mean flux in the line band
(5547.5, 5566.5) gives -0.3 Ang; 85.7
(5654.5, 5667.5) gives 0.0 Ang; 82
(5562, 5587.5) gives -0.7 Ang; 86.1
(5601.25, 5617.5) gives 0.0 Ang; 83.1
